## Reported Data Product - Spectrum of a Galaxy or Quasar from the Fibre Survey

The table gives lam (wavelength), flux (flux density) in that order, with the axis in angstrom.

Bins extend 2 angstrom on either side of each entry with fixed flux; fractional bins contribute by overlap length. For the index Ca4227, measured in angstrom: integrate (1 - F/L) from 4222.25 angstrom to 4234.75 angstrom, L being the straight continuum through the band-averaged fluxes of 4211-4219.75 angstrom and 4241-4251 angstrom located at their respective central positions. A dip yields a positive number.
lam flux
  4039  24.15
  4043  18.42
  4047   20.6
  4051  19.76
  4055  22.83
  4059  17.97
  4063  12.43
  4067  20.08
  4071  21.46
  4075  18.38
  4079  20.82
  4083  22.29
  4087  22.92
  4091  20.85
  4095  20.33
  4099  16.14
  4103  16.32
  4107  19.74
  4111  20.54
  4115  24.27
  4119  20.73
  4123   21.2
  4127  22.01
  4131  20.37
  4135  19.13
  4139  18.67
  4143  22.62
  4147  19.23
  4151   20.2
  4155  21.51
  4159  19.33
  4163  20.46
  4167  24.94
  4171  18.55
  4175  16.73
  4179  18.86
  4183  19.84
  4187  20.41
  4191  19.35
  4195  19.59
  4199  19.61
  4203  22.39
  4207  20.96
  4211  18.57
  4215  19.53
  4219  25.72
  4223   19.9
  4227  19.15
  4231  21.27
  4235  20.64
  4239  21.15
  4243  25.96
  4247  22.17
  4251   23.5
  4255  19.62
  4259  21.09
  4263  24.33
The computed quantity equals 1.2 angstrom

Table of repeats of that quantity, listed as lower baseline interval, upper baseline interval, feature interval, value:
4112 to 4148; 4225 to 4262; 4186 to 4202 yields 1.13 angstrom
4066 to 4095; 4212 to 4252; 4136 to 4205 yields 4.26 angstrom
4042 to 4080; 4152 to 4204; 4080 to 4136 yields -2.67 angstrom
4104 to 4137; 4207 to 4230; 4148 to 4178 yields 0.86 angstrom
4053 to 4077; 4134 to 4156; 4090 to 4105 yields 0.89 angstrom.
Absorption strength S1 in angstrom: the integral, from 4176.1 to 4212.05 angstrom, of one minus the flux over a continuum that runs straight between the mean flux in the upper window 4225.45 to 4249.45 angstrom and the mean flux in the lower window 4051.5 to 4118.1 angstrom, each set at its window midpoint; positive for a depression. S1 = 2.27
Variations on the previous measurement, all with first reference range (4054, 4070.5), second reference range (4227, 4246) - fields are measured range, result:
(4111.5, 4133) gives -2.3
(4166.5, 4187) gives 1.2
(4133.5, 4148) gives 0.0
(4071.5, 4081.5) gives -0.7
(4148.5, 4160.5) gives -0.1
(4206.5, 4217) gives 0.9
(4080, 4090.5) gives -1.9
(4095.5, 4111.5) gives 0.9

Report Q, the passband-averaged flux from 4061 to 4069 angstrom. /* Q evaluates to 16.3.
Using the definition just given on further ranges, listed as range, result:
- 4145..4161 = 20.1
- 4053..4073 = 19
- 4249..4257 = 21.6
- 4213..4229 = 21.1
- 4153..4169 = 21.6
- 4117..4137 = 20.7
